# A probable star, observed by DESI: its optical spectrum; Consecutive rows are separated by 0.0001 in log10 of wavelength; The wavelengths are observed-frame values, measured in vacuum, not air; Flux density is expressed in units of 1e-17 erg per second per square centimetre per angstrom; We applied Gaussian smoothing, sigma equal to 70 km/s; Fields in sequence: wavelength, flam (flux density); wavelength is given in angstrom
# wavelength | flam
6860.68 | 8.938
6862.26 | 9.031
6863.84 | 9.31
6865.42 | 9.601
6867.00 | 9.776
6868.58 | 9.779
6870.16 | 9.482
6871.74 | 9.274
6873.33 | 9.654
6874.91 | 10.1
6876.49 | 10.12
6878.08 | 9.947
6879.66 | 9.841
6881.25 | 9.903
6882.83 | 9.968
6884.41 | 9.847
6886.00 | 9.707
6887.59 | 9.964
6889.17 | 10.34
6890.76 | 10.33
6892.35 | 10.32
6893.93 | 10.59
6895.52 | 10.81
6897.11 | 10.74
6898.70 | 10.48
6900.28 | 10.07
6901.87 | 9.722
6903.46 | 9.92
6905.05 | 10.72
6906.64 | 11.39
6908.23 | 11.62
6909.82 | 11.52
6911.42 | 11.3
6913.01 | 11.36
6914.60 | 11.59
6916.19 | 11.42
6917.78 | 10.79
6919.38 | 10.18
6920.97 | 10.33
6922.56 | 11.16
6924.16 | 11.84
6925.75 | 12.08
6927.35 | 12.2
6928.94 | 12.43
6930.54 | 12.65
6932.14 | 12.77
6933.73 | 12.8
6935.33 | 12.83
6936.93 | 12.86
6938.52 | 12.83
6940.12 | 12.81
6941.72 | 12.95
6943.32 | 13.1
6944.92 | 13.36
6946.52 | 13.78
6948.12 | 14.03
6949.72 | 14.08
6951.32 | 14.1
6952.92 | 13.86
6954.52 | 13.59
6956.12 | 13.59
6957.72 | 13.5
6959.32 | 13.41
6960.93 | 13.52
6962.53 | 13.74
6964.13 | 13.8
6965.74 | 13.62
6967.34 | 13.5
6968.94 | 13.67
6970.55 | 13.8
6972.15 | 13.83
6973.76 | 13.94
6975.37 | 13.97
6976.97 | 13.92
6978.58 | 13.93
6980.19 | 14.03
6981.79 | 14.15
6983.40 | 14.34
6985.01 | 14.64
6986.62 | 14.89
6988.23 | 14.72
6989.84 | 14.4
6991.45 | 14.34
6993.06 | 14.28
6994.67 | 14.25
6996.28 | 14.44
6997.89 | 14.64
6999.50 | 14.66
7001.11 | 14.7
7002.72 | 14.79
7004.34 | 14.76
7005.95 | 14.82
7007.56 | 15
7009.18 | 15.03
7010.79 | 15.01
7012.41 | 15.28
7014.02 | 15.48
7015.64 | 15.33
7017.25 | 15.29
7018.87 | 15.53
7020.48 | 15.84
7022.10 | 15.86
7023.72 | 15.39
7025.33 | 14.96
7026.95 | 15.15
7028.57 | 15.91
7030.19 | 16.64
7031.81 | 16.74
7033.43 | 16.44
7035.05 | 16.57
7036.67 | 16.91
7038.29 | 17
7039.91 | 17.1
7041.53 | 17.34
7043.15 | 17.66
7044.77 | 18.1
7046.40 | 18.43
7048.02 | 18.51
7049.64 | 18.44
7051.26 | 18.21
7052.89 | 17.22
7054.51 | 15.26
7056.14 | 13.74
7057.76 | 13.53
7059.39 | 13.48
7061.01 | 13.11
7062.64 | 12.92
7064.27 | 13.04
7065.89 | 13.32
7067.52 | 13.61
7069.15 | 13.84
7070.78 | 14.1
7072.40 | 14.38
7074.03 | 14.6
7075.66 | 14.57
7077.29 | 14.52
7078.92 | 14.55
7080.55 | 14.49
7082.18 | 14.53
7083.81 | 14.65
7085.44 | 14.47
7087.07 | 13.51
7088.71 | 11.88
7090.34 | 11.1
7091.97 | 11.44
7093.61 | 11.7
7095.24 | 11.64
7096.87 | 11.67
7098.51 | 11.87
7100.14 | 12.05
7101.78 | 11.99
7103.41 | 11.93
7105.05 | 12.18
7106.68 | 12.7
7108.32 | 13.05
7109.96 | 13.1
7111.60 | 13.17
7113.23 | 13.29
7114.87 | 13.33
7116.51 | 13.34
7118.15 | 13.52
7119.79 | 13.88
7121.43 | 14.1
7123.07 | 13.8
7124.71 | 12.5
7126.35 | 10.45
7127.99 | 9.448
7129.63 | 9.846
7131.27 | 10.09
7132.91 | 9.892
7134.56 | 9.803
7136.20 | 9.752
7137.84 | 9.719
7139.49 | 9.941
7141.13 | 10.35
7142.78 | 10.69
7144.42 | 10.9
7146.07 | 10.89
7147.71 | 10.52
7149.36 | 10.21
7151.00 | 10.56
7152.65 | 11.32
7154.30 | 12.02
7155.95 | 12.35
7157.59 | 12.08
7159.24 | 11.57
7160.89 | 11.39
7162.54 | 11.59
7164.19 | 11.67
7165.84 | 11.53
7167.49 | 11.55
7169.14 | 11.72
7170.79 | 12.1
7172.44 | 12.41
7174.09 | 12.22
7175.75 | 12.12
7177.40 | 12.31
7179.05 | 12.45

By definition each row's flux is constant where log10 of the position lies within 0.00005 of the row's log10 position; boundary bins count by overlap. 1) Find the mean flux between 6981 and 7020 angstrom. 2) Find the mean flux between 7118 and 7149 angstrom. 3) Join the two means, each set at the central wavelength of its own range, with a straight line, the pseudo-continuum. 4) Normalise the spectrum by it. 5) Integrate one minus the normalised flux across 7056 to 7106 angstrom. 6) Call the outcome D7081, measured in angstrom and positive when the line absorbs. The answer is -2.7 angstrom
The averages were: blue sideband 14.8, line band 13.2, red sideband 11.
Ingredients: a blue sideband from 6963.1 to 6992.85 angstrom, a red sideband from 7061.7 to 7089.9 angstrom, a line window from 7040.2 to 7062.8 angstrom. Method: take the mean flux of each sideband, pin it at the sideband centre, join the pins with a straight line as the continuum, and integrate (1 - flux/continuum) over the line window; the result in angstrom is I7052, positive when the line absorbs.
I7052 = -3.74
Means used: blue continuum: 14.1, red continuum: 13.9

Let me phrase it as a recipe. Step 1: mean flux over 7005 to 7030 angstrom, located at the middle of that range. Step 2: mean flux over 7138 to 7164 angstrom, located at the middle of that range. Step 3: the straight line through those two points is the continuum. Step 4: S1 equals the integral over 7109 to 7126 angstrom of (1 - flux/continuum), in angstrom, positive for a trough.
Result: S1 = -1.64 angstrom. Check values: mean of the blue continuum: 15.4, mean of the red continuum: 11.1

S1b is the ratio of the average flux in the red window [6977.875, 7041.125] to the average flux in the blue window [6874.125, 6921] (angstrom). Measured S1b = 1.5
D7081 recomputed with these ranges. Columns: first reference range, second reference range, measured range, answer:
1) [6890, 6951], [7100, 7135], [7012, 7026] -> -4.1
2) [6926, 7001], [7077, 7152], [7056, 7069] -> -0.8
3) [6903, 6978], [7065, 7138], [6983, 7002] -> -2.8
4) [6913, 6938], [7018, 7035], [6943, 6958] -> -1.0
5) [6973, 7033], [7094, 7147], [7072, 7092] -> -1.7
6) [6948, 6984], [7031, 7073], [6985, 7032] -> -1.0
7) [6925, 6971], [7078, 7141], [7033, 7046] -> -4.7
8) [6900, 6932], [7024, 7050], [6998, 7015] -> 0.6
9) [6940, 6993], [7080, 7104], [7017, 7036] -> -3.8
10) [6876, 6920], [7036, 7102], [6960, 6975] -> -1.9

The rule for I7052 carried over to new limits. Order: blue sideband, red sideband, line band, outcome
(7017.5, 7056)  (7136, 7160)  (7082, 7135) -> 2.63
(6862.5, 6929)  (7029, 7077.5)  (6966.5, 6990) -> -1.62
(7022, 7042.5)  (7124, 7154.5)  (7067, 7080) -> -0.22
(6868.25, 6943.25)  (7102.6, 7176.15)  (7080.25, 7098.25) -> -1.93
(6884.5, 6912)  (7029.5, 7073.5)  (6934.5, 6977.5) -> -3.64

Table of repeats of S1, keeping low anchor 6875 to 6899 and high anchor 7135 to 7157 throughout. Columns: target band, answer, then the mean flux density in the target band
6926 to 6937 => -2.49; 12.6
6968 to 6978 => -3.37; 13.9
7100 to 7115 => -2.88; 12.7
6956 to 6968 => -3.77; 13.6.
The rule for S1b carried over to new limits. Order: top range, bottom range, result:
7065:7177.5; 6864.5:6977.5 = 1.03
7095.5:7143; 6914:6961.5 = 0.93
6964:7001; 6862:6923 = 1.37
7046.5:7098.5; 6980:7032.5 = 0.94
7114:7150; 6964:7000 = 0.79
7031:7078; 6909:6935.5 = 1.34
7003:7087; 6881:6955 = 1.32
